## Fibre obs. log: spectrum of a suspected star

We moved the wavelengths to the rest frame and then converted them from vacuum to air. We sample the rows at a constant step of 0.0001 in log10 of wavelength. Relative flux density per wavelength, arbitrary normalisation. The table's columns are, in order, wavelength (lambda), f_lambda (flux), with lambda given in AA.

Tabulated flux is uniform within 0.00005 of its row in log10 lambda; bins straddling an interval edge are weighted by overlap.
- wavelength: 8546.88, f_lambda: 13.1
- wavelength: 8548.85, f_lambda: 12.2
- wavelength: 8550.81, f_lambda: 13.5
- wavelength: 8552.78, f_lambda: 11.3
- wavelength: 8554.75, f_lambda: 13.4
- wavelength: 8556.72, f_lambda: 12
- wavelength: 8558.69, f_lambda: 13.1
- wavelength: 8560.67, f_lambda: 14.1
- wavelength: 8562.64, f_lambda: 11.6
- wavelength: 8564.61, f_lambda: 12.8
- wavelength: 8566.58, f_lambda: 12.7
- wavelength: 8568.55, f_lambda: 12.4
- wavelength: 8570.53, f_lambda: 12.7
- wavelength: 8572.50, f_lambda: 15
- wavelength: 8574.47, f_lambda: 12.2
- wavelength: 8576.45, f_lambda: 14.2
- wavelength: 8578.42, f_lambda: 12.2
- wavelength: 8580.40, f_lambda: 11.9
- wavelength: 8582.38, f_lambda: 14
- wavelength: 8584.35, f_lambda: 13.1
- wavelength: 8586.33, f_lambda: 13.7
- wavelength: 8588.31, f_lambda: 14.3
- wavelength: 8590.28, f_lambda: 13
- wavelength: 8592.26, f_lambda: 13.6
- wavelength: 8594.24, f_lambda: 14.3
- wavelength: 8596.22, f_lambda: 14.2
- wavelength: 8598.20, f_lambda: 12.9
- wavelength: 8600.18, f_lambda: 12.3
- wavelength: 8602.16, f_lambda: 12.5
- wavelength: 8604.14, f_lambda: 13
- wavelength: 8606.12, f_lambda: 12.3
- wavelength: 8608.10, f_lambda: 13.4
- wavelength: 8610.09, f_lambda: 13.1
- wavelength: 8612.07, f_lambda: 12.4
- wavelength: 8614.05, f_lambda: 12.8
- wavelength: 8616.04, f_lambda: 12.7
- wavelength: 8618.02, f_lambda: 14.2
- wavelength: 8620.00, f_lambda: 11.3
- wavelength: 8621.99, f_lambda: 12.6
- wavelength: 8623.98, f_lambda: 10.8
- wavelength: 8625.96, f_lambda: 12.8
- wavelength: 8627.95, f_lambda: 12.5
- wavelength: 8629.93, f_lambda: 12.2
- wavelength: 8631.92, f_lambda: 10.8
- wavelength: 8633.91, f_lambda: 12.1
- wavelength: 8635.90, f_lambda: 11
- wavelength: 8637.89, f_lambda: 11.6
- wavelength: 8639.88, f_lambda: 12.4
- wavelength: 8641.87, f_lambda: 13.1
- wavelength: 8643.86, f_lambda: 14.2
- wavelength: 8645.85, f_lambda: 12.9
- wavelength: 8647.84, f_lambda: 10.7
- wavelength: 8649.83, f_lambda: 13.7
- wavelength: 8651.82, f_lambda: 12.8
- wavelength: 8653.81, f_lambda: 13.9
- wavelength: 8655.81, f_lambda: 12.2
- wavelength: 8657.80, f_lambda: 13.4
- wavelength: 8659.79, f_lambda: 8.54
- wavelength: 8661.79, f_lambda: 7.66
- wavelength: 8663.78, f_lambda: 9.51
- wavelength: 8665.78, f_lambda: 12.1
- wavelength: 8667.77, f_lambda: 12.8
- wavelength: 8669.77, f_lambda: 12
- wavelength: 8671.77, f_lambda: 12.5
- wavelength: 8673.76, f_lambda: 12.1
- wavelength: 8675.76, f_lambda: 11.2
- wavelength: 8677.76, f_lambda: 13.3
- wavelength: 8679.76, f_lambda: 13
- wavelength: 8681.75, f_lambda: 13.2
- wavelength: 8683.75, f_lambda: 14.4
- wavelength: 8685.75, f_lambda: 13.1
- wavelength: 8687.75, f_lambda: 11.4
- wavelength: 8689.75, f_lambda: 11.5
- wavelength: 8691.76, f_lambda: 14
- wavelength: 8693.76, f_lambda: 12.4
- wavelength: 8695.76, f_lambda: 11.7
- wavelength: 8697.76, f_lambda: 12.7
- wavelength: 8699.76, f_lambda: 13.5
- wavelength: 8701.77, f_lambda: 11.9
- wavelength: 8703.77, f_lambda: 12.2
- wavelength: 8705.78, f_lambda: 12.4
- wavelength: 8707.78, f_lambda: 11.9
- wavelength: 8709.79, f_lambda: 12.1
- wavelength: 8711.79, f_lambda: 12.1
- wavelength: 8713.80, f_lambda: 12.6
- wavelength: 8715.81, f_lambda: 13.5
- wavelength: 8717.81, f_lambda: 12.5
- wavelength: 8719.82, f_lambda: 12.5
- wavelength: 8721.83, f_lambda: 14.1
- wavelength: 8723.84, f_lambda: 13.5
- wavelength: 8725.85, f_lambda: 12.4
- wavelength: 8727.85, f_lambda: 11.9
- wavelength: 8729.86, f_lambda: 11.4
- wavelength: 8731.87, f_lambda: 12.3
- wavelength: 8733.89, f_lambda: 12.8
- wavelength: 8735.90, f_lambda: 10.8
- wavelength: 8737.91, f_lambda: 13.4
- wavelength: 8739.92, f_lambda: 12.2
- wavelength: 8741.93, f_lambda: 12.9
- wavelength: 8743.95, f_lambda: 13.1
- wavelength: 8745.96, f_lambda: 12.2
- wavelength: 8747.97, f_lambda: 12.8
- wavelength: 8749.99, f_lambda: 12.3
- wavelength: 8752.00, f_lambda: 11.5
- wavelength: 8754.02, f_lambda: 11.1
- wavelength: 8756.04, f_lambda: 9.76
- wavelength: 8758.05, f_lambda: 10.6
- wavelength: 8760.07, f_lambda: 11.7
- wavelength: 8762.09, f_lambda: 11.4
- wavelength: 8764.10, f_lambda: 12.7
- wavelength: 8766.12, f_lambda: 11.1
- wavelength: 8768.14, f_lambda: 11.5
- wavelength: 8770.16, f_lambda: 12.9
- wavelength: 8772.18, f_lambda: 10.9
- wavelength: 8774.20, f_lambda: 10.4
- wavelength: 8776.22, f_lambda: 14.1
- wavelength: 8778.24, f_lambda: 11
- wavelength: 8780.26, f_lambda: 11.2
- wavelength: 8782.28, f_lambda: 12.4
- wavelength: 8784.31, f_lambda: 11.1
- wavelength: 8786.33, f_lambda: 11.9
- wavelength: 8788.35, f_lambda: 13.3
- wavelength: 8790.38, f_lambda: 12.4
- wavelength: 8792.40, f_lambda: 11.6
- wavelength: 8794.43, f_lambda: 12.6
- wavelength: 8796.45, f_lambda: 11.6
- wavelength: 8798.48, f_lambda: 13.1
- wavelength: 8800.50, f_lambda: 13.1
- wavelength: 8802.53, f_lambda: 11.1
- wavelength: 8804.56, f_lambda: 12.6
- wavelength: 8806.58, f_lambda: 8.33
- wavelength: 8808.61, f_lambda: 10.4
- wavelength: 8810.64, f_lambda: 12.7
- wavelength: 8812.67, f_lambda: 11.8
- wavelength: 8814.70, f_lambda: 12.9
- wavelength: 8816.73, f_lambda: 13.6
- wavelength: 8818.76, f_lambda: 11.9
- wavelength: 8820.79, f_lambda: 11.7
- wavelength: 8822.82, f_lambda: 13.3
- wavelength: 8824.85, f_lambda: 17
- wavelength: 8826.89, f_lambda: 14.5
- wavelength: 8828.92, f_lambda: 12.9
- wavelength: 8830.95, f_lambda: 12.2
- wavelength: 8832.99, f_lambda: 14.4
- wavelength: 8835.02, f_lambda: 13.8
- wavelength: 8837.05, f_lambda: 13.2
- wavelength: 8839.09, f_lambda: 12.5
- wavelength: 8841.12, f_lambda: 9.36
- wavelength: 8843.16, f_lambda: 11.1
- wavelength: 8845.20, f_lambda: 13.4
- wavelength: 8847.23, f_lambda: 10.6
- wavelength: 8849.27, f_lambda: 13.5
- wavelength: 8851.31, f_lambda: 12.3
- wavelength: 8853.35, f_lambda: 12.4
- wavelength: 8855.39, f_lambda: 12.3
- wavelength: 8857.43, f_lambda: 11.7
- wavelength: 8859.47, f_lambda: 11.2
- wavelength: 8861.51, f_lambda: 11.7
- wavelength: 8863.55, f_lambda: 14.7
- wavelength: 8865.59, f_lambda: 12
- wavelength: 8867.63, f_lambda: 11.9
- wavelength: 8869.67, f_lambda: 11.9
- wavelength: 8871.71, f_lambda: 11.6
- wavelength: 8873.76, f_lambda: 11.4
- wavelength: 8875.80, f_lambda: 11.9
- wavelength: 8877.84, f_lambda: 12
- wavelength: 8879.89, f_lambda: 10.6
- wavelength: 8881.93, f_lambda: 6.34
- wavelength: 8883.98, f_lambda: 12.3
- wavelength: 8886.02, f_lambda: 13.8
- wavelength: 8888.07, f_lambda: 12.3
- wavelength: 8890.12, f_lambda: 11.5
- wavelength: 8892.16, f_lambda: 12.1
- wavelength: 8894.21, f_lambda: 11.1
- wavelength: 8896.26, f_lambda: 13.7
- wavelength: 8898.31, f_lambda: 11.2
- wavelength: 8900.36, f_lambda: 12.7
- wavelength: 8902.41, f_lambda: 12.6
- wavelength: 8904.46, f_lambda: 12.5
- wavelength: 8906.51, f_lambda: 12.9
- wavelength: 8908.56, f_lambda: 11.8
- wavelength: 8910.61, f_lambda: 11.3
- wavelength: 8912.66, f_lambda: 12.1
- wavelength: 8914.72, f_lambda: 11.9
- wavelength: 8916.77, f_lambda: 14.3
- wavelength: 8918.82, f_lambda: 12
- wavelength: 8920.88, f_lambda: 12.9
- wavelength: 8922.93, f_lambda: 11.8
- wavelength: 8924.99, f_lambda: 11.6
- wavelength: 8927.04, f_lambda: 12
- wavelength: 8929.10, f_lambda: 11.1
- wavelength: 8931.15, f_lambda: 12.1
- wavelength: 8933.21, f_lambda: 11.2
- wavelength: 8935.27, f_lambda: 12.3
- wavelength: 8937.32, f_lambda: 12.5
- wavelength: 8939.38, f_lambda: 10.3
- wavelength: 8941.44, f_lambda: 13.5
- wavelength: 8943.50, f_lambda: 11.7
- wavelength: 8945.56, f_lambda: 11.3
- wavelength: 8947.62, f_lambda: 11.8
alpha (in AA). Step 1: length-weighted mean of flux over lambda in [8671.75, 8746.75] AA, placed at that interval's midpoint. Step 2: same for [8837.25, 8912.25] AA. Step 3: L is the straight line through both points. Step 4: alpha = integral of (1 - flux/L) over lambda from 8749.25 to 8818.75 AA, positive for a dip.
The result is 2.7 AA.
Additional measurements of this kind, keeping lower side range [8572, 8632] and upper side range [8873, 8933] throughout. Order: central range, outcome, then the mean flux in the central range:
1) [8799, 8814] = 0.9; 11.5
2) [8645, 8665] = 1.9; 11.5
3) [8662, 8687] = 0.8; 12.3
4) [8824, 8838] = -2.1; 14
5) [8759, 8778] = 0.8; 11.8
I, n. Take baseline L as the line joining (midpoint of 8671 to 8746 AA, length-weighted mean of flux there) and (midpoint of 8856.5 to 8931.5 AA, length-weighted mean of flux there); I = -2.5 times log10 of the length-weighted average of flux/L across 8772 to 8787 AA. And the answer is 0.06 mag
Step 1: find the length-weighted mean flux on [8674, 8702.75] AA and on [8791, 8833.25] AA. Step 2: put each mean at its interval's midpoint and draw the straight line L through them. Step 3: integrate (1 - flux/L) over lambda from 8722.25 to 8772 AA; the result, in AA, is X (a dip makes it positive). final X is 2.2 AA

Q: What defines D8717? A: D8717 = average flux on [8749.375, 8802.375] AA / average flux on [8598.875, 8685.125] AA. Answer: 0.96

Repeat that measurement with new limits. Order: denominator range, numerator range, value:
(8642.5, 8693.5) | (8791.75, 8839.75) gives 1.03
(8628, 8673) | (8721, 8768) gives 1.01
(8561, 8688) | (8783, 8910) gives 0.97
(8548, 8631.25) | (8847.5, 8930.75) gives 0.93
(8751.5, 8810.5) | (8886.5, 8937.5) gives 1.04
